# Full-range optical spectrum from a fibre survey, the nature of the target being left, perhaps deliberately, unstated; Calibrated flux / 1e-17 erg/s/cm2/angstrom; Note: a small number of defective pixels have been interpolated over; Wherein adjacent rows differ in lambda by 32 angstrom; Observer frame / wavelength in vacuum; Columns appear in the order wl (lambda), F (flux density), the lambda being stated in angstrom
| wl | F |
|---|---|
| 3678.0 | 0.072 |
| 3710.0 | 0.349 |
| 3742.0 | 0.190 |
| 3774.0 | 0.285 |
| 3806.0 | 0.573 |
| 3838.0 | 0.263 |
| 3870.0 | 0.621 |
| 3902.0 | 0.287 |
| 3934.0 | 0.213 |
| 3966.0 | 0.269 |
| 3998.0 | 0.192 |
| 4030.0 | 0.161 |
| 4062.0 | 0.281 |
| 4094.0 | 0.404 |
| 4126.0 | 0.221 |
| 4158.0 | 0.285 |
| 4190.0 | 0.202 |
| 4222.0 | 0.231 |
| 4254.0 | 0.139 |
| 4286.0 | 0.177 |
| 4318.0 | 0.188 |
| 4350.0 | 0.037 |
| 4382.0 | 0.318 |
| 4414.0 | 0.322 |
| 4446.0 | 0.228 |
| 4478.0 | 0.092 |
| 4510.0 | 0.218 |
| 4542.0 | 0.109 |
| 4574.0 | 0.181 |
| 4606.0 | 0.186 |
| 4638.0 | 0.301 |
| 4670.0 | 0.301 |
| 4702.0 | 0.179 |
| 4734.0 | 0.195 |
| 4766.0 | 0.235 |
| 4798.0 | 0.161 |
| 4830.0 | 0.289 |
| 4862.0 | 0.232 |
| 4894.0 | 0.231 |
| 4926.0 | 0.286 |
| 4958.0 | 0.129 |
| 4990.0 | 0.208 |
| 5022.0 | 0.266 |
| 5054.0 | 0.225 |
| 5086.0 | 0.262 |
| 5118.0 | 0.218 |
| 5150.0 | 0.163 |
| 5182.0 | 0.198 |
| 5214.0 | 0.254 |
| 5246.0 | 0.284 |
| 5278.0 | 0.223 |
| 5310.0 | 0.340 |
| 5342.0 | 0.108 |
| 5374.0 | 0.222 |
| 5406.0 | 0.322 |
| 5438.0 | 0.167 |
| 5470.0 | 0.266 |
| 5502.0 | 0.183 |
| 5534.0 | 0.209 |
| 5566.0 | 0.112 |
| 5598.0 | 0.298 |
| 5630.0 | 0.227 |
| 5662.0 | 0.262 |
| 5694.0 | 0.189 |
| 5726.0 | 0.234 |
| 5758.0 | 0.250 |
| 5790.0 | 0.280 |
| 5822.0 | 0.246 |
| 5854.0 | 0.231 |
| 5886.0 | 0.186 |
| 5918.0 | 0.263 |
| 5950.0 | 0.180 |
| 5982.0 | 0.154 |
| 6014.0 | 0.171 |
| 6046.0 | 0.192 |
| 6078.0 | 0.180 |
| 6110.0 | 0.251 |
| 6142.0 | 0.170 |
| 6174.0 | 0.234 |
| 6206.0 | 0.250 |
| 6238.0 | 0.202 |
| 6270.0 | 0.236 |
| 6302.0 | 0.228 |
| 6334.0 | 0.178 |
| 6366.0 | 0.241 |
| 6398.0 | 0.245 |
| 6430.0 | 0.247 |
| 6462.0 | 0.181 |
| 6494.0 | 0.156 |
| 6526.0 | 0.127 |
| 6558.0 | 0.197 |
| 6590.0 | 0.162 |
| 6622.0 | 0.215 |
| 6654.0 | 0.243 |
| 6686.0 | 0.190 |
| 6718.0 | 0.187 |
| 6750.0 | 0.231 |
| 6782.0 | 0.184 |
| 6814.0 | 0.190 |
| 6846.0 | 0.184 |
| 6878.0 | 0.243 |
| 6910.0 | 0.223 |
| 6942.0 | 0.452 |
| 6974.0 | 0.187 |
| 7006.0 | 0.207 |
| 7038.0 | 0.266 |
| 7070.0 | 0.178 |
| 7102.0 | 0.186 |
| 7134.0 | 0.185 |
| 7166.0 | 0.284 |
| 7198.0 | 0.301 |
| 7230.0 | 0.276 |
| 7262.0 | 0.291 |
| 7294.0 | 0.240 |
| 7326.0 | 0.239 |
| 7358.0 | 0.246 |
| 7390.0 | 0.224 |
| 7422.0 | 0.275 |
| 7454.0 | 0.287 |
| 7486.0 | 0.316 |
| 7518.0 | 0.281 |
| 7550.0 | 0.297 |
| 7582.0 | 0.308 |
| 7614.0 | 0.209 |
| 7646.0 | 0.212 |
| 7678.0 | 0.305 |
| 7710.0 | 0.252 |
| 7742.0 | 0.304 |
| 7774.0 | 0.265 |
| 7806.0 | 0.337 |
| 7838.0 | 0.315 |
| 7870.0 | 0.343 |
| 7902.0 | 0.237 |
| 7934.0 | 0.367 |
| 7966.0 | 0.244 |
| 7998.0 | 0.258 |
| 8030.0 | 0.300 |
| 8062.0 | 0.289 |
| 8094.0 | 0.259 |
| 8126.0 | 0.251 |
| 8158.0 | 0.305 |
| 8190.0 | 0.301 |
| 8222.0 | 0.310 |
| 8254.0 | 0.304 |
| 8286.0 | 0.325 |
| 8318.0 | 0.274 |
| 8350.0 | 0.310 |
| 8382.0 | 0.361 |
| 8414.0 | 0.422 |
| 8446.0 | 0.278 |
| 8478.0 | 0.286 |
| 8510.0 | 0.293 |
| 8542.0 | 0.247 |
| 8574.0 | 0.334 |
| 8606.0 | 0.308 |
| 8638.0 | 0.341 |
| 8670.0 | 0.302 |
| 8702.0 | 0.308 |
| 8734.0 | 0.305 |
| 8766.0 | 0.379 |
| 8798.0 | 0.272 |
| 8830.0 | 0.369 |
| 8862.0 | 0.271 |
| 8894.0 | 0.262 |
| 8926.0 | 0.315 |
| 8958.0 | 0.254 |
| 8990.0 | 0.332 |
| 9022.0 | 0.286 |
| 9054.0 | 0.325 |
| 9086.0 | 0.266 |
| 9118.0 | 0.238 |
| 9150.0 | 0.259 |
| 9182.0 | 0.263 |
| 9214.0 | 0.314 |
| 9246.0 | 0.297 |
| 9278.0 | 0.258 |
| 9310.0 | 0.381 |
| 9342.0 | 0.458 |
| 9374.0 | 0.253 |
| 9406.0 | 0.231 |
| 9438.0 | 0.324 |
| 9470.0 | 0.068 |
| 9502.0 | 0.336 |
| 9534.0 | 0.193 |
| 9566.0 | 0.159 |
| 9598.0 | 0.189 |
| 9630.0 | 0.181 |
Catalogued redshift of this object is 0.86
